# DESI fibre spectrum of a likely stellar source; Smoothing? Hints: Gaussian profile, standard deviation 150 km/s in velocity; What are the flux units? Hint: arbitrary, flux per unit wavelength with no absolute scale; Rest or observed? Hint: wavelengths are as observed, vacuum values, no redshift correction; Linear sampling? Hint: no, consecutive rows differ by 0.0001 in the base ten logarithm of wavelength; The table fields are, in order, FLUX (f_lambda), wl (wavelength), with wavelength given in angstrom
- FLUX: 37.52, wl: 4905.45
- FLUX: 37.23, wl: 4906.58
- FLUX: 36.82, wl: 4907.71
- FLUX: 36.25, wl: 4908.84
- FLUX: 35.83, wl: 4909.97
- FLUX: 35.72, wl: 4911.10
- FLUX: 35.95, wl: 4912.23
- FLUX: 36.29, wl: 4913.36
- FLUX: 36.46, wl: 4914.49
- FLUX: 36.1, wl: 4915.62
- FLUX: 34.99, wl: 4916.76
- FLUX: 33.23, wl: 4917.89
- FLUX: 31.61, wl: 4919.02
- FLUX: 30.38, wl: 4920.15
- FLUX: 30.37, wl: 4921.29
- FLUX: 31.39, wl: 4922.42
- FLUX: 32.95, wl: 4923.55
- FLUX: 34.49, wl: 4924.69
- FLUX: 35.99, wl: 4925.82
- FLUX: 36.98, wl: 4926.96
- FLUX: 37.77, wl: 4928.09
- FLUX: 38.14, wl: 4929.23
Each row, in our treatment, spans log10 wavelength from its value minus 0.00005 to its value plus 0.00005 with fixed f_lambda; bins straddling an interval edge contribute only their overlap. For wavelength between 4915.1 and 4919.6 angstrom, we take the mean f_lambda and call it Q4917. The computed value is 33.9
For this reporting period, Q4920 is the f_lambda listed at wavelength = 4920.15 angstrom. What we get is 30.38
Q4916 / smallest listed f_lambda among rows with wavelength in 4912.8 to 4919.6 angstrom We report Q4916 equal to 31.61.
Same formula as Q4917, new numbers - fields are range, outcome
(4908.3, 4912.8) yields 36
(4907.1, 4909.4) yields 36.6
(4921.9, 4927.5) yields 34.3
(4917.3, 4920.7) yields 31.8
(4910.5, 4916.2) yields 36.1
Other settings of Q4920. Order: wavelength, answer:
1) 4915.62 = 36.1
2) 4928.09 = 37.77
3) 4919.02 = 31.61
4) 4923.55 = 32.95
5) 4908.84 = 36.25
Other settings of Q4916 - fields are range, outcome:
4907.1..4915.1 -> 35.72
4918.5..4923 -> 30.37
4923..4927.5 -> 32.95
